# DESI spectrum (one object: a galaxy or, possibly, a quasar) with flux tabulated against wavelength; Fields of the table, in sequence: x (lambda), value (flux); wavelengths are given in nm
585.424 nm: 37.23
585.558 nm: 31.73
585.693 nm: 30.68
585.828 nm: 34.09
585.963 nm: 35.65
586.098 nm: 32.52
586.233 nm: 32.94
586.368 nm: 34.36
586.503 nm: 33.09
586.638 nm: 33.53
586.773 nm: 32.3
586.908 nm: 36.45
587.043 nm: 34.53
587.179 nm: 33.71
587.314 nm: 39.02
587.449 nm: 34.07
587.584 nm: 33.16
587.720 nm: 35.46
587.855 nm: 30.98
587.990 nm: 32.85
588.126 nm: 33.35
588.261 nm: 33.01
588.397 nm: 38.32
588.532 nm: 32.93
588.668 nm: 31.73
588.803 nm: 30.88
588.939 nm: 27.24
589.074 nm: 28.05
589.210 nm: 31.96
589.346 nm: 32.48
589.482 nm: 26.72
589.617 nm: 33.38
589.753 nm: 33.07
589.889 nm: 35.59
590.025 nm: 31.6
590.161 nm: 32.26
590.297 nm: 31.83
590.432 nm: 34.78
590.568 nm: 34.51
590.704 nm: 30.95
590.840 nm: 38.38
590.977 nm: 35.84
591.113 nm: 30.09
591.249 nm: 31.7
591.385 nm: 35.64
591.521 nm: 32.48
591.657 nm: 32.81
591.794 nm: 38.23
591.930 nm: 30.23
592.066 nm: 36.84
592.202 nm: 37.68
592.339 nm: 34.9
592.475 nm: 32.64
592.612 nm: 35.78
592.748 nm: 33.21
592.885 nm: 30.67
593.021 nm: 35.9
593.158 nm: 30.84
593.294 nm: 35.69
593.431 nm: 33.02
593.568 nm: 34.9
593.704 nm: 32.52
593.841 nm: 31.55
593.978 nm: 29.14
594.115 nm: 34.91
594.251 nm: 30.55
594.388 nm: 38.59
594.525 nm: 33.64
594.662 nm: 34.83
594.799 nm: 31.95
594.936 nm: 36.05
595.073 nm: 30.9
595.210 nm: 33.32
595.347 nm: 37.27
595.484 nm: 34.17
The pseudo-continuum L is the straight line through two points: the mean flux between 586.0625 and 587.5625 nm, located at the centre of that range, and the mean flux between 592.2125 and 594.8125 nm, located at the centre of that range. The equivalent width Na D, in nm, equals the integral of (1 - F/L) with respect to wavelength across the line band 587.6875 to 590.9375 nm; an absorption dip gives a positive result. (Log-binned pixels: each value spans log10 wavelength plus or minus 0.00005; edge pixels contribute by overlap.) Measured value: 0.133 nm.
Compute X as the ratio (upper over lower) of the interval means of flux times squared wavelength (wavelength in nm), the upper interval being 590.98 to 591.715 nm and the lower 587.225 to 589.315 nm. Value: 1.01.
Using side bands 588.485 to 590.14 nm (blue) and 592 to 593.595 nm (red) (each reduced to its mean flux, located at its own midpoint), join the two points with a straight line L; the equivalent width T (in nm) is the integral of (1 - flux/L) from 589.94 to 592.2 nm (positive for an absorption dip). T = -0.07 nm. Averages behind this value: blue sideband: 31.3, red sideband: 34.3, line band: 33.8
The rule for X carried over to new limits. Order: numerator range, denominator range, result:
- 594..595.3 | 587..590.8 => 1.05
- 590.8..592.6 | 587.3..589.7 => 1.07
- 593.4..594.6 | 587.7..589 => 1.04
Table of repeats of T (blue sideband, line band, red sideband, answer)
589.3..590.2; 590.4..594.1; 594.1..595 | -0.05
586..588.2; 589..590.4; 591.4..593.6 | 0.09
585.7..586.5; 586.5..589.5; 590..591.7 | 0.05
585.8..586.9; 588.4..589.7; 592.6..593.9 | 0.10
